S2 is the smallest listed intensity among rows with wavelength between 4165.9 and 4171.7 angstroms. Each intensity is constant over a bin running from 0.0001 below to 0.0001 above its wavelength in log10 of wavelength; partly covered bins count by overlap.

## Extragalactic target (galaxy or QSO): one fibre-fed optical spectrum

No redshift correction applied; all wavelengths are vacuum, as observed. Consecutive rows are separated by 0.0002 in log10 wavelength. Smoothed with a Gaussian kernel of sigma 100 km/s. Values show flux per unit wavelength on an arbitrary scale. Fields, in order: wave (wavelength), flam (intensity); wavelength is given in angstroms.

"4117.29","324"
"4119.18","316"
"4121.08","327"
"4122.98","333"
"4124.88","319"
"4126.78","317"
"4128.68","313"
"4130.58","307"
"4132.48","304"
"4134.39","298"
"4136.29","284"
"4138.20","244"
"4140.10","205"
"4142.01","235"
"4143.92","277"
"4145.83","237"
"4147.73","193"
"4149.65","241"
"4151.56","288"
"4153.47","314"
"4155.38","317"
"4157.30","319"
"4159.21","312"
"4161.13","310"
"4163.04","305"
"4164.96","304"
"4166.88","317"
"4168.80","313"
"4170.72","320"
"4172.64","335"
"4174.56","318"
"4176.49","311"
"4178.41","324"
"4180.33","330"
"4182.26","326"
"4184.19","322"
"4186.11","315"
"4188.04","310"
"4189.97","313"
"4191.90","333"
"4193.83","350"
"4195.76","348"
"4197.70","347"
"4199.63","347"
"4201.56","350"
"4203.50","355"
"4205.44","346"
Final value 313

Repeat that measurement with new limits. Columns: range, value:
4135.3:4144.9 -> 205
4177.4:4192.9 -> 310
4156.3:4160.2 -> 312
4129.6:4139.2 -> 244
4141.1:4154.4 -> 193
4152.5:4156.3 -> 314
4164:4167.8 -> 304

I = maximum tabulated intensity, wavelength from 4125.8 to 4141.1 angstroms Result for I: 317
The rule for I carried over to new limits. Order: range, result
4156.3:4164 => 319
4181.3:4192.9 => 333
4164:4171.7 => 320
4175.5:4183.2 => 330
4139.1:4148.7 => 277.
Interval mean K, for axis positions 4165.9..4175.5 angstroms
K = 321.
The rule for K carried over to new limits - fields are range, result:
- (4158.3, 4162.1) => 311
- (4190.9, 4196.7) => 344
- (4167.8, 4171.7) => 317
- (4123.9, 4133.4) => 312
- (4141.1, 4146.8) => 250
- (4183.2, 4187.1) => 319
